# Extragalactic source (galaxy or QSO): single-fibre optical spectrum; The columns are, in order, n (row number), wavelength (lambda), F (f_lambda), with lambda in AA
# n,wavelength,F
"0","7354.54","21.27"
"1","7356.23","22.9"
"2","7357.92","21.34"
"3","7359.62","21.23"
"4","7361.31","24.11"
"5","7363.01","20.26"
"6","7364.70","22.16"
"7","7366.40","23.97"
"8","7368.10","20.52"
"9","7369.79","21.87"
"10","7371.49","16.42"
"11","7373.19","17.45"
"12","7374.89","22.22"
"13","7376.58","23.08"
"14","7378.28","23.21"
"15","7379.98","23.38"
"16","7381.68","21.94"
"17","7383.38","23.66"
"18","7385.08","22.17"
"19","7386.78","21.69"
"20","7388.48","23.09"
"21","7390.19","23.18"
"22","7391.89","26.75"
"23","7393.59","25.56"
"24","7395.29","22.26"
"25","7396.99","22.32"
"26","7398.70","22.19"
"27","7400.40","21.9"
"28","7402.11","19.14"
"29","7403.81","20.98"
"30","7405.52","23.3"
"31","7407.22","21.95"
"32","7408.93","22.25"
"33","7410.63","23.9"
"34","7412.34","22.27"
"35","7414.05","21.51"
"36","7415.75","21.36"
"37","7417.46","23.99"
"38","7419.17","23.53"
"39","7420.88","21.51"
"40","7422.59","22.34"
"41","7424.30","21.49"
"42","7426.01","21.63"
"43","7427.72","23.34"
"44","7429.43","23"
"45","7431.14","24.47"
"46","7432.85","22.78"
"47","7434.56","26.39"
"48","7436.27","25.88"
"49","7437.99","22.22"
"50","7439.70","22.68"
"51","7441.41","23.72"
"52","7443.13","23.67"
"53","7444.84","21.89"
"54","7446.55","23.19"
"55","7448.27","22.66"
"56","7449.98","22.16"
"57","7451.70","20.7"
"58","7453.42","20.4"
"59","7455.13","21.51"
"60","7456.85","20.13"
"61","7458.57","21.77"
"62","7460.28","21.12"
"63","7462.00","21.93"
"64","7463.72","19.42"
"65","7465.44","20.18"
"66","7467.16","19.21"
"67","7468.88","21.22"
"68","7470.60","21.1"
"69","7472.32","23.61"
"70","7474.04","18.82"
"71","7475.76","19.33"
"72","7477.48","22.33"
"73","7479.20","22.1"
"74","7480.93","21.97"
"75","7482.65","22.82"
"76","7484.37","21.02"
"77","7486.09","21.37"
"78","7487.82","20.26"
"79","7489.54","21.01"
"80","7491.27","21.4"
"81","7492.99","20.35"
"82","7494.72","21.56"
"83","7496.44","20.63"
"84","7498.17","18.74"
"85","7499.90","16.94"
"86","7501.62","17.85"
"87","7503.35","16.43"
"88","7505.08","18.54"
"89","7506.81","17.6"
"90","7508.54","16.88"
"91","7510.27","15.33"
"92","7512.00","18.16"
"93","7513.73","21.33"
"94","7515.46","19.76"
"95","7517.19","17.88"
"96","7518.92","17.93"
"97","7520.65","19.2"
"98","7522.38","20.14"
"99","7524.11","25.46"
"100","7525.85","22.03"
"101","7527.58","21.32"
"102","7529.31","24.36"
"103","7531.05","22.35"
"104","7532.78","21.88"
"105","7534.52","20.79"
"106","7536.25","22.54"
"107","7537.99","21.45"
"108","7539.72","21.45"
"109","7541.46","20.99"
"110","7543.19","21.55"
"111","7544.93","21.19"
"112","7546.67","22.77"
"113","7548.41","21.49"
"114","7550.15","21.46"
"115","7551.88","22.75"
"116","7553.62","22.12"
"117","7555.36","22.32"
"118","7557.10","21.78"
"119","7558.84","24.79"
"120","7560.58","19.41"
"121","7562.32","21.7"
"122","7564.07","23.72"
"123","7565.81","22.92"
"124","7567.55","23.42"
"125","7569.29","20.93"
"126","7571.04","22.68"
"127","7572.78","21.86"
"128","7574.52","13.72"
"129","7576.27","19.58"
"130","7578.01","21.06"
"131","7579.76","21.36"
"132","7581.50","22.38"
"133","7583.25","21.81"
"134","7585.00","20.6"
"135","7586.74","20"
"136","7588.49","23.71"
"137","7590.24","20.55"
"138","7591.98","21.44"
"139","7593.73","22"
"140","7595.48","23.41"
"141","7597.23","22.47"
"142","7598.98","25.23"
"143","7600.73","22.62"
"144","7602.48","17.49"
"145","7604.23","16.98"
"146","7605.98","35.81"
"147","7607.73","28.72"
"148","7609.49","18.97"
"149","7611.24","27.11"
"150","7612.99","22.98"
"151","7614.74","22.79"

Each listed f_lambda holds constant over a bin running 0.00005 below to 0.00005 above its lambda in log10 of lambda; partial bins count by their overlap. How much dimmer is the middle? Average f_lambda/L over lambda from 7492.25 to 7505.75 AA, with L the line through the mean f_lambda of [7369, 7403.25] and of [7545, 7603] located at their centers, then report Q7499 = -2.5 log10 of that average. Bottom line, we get 0.16 mag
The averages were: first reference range 22.2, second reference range 21.7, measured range 18.9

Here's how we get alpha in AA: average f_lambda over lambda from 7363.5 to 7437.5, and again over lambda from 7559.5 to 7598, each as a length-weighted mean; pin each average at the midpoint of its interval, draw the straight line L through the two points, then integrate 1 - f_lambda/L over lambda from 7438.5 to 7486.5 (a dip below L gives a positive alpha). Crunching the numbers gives 1.3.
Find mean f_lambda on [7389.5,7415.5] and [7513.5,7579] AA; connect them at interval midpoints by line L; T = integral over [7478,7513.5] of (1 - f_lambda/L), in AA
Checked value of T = 3.6 AA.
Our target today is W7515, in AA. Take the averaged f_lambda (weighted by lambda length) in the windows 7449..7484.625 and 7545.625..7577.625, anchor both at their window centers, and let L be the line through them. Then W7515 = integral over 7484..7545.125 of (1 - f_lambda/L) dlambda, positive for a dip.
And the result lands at 3.3 AA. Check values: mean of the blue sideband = 21.1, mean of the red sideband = 21.6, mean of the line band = 20.2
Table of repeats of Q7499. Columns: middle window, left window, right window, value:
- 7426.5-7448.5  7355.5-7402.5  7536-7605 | -0.074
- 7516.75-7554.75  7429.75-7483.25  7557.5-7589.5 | 0.002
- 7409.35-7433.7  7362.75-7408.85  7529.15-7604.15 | -0.030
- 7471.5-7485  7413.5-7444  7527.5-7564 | 0.055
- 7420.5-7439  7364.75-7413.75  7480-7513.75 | -0.100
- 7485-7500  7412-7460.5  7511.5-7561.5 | 0.077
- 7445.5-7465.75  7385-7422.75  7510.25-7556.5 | 0.037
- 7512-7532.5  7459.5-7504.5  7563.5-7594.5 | -0.008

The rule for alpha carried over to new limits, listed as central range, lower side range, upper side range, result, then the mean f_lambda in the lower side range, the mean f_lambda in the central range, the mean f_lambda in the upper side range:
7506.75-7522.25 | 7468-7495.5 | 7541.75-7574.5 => 2.30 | 21.3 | 18.4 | 21.9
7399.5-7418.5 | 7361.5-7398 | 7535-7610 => 0.14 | 22.3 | 22.1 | 22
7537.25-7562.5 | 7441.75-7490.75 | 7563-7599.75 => -0.30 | 21.3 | 21.8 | 21.6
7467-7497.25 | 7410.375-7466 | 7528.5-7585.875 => 1.30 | 22.4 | 21.2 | 21.7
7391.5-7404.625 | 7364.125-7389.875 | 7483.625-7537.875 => -0.59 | 21.8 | 22.5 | 20.1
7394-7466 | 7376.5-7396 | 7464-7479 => -0.96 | 23.3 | 22.3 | 20.7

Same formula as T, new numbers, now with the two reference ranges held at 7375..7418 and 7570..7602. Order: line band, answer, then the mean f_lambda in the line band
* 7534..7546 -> 0.14 AA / 21.5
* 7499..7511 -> 2.65 AA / 17.1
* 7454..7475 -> 1.32 AA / 20.8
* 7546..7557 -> -0.24 AA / 22.1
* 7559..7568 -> -0.34 AA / 22.4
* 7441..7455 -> 0.07 AA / 22.2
